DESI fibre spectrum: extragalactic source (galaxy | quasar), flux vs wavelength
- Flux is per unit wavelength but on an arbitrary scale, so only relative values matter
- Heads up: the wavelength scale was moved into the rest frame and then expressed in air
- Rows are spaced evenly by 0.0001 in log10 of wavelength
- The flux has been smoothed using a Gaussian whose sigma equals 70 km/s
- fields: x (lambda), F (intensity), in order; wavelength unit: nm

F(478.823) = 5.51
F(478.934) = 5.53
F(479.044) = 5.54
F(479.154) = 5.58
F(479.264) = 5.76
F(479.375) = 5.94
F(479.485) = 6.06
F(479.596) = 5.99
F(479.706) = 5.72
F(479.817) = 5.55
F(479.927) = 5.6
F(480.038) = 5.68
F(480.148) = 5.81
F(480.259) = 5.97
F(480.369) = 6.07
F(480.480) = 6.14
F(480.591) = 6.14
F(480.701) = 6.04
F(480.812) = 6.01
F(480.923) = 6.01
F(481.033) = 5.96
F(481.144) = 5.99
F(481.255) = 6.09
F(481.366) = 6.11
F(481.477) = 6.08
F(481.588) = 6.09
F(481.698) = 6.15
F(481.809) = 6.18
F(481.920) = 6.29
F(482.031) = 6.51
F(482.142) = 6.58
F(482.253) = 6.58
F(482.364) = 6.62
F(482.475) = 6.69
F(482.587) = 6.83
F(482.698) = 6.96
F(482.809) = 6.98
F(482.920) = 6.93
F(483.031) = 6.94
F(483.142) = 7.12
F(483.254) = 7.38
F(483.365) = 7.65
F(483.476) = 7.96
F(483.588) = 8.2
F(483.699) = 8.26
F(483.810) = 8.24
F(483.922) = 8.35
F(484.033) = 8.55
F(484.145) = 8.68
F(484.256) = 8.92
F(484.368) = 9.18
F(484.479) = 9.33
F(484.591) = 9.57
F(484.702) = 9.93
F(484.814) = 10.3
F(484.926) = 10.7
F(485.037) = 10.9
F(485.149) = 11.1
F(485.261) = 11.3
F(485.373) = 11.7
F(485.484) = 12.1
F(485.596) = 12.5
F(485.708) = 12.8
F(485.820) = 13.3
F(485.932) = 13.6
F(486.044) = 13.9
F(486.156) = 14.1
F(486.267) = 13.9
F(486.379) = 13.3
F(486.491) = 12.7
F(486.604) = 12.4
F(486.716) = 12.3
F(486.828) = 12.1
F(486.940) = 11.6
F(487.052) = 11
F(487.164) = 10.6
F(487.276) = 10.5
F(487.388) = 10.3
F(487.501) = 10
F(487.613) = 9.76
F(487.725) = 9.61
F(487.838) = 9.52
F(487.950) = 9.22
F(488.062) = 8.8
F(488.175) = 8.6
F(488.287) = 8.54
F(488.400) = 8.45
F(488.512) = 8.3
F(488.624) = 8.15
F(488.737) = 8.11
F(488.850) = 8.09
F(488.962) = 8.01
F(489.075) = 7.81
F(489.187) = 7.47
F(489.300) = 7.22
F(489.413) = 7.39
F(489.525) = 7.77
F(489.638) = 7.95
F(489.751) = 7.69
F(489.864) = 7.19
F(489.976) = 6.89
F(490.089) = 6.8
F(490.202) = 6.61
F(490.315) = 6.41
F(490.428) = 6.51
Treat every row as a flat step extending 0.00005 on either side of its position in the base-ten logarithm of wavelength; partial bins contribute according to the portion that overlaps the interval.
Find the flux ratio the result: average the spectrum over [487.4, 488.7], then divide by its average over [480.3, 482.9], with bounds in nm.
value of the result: 1.43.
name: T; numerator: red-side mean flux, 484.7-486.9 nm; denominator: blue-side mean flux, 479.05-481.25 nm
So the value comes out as 2.1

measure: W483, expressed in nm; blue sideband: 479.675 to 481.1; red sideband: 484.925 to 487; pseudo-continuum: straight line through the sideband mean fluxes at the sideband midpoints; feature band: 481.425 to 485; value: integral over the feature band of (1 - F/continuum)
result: 0.60 nm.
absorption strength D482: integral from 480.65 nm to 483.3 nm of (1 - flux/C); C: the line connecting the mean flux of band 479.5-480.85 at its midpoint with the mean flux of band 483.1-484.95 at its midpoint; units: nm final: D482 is 0.27 nm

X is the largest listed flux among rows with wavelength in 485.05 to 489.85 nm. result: 14.1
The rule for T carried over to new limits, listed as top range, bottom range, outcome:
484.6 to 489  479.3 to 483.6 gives 1.70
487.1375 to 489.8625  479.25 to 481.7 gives 1.45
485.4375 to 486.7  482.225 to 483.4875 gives 1.87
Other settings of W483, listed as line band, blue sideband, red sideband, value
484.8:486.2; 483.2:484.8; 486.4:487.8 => -0.34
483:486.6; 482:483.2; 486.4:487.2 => -0.33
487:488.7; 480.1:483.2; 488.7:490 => -0.46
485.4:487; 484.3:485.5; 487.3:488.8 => -0.48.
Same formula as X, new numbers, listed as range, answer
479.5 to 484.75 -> 9.93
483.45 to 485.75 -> 12.8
